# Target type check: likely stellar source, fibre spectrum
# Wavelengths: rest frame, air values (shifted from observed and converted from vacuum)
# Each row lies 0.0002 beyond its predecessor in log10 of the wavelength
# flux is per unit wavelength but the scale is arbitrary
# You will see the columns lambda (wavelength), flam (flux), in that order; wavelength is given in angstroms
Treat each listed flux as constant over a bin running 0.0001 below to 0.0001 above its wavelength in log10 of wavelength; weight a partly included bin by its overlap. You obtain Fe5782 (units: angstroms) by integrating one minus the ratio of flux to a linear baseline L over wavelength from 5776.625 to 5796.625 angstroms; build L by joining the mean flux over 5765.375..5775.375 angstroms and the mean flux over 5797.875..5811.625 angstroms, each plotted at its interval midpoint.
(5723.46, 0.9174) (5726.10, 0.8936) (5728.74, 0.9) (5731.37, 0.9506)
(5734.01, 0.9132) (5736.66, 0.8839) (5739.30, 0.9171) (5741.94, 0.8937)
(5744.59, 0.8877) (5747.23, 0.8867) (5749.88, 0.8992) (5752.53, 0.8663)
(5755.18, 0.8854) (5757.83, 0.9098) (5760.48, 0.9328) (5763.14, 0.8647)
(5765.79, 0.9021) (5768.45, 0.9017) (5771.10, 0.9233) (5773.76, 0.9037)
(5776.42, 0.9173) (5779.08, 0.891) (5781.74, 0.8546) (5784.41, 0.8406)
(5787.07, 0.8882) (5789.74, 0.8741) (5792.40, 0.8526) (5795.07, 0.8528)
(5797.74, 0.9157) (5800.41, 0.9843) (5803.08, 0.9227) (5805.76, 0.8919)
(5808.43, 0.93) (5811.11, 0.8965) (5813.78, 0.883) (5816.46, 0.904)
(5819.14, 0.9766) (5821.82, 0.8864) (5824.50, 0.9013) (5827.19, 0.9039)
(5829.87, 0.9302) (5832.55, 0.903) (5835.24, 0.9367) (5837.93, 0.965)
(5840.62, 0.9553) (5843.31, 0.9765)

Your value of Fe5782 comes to 1.1 angstroms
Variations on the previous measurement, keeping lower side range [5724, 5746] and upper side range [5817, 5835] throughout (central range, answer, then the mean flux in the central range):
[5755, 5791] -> 0.7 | 0.892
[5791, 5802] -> 0.1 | 0.902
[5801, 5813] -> 0.0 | 0.914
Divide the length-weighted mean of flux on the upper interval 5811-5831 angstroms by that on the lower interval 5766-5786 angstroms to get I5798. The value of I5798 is 1.02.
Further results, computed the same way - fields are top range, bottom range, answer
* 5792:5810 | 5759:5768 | 1.01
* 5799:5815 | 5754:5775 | 1.02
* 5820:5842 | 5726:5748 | 1.02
